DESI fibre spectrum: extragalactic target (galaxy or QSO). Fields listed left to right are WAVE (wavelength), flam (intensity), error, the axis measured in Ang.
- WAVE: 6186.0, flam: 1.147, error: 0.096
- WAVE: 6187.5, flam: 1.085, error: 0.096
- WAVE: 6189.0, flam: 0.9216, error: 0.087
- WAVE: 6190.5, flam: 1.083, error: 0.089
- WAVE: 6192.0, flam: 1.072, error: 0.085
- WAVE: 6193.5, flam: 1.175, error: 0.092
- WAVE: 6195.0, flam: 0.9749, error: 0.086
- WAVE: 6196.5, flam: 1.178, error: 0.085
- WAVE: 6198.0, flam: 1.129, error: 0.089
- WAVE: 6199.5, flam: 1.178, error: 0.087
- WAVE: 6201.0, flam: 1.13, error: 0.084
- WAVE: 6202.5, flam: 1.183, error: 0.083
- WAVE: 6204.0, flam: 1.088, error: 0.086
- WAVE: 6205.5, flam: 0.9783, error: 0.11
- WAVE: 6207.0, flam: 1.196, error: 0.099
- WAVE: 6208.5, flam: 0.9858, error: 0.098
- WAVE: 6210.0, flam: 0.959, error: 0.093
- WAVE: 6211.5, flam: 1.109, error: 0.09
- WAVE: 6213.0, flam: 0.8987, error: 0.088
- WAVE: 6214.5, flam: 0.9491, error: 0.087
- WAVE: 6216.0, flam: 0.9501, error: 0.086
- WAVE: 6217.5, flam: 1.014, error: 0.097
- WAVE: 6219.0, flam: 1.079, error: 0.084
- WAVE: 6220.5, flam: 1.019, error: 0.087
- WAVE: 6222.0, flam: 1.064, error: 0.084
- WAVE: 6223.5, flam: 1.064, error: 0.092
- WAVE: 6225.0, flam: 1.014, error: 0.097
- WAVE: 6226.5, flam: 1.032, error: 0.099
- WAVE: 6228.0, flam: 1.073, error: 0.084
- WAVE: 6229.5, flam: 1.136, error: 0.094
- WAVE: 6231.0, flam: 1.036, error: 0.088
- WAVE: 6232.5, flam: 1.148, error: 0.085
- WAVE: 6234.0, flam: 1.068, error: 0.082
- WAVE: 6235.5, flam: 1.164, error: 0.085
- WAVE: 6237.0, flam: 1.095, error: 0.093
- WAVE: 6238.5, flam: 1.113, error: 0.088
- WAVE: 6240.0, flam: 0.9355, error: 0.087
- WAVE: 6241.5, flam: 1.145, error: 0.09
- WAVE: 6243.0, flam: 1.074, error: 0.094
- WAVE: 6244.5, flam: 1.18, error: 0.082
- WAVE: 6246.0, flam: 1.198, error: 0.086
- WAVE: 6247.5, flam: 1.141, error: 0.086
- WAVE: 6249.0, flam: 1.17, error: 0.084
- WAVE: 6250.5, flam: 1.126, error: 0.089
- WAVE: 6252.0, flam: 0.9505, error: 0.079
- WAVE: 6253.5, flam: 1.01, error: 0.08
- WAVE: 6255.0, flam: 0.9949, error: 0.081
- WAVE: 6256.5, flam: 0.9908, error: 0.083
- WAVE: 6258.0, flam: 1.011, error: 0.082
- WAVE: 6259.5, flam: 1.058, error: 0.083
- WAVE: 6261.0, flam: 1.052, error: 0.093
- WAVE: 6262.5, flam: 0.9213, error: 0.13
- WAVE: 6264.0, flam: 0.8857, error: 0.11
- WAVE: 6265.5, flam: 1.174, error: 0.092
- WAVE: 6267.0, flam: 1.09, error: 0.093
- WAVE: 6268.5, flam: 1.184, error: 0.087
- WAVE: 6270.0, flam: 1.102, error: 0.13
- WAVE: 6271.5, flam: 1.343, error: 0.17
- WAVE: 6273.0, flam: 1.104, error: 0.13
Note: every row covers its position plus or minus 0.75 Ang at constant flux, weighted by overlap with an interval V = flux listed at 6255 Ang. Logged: 0.9949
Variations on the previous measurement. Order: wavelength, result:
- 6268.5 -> 1.184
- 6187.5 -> 1.085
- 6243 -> 1.074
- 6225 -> 1.014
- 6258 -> 1.011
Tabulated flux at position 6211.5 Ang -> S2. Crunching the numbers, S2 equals 1.109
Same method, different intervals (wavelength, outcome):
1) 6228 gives 1.073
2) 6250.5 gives 1.126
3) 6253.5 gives 1.01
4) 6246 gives 1.198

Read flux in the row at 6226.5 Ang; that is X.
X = 1.032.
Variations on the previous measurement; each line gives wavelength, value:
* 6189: 0.9216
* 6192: 1.072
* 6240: 0.9355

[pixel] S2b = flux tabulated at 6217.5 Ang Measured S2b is 1.014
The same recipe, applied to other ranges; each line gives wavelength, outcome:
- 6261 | 1.052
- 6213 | 0.8987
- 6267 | 1.09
